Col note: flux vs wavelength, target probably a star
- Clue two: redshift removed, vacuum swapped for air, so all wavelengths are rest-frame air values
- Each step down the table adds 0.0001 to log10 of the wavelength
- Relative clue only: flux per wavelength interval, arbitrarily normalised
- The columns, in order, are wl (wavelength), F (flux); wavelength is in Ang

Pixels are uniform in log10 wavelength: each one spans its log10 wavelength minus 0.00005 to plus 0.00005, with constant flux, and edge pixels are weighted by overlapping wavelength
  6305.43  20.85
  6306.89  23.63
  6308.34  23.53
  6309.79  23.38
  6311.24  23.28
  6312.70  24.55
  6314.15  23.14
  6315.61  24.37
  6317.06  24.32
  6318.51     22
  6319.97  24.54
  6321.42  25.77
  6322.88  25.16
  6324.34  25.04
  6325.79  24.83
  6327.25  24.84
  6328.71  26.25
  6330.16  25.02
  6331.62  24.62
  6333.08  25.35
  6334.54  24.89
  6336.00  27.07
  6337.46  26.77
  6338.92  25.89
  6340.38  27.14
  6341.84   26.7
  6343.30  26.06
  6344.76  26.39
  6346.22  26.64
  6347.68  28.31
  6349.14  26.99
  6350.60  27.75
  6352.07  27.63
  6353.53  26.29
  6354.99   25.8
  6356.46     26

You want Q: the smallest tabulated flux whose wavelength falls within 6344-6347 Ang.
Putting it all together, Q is 26.39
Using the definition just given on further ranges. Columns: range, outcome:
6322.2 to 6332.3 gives 24.62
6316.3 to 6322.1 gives 22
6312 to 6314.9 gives 23.14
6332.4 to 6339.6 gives 24.89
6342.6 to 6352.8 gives 26.06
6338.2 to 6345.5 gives 25.89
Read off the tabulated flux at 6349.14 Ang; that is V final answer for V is 26.99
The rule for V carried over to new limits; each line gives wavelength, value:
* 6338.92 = 25.89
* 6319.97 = 24.54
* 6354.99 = 25.8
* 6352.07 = 27.63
